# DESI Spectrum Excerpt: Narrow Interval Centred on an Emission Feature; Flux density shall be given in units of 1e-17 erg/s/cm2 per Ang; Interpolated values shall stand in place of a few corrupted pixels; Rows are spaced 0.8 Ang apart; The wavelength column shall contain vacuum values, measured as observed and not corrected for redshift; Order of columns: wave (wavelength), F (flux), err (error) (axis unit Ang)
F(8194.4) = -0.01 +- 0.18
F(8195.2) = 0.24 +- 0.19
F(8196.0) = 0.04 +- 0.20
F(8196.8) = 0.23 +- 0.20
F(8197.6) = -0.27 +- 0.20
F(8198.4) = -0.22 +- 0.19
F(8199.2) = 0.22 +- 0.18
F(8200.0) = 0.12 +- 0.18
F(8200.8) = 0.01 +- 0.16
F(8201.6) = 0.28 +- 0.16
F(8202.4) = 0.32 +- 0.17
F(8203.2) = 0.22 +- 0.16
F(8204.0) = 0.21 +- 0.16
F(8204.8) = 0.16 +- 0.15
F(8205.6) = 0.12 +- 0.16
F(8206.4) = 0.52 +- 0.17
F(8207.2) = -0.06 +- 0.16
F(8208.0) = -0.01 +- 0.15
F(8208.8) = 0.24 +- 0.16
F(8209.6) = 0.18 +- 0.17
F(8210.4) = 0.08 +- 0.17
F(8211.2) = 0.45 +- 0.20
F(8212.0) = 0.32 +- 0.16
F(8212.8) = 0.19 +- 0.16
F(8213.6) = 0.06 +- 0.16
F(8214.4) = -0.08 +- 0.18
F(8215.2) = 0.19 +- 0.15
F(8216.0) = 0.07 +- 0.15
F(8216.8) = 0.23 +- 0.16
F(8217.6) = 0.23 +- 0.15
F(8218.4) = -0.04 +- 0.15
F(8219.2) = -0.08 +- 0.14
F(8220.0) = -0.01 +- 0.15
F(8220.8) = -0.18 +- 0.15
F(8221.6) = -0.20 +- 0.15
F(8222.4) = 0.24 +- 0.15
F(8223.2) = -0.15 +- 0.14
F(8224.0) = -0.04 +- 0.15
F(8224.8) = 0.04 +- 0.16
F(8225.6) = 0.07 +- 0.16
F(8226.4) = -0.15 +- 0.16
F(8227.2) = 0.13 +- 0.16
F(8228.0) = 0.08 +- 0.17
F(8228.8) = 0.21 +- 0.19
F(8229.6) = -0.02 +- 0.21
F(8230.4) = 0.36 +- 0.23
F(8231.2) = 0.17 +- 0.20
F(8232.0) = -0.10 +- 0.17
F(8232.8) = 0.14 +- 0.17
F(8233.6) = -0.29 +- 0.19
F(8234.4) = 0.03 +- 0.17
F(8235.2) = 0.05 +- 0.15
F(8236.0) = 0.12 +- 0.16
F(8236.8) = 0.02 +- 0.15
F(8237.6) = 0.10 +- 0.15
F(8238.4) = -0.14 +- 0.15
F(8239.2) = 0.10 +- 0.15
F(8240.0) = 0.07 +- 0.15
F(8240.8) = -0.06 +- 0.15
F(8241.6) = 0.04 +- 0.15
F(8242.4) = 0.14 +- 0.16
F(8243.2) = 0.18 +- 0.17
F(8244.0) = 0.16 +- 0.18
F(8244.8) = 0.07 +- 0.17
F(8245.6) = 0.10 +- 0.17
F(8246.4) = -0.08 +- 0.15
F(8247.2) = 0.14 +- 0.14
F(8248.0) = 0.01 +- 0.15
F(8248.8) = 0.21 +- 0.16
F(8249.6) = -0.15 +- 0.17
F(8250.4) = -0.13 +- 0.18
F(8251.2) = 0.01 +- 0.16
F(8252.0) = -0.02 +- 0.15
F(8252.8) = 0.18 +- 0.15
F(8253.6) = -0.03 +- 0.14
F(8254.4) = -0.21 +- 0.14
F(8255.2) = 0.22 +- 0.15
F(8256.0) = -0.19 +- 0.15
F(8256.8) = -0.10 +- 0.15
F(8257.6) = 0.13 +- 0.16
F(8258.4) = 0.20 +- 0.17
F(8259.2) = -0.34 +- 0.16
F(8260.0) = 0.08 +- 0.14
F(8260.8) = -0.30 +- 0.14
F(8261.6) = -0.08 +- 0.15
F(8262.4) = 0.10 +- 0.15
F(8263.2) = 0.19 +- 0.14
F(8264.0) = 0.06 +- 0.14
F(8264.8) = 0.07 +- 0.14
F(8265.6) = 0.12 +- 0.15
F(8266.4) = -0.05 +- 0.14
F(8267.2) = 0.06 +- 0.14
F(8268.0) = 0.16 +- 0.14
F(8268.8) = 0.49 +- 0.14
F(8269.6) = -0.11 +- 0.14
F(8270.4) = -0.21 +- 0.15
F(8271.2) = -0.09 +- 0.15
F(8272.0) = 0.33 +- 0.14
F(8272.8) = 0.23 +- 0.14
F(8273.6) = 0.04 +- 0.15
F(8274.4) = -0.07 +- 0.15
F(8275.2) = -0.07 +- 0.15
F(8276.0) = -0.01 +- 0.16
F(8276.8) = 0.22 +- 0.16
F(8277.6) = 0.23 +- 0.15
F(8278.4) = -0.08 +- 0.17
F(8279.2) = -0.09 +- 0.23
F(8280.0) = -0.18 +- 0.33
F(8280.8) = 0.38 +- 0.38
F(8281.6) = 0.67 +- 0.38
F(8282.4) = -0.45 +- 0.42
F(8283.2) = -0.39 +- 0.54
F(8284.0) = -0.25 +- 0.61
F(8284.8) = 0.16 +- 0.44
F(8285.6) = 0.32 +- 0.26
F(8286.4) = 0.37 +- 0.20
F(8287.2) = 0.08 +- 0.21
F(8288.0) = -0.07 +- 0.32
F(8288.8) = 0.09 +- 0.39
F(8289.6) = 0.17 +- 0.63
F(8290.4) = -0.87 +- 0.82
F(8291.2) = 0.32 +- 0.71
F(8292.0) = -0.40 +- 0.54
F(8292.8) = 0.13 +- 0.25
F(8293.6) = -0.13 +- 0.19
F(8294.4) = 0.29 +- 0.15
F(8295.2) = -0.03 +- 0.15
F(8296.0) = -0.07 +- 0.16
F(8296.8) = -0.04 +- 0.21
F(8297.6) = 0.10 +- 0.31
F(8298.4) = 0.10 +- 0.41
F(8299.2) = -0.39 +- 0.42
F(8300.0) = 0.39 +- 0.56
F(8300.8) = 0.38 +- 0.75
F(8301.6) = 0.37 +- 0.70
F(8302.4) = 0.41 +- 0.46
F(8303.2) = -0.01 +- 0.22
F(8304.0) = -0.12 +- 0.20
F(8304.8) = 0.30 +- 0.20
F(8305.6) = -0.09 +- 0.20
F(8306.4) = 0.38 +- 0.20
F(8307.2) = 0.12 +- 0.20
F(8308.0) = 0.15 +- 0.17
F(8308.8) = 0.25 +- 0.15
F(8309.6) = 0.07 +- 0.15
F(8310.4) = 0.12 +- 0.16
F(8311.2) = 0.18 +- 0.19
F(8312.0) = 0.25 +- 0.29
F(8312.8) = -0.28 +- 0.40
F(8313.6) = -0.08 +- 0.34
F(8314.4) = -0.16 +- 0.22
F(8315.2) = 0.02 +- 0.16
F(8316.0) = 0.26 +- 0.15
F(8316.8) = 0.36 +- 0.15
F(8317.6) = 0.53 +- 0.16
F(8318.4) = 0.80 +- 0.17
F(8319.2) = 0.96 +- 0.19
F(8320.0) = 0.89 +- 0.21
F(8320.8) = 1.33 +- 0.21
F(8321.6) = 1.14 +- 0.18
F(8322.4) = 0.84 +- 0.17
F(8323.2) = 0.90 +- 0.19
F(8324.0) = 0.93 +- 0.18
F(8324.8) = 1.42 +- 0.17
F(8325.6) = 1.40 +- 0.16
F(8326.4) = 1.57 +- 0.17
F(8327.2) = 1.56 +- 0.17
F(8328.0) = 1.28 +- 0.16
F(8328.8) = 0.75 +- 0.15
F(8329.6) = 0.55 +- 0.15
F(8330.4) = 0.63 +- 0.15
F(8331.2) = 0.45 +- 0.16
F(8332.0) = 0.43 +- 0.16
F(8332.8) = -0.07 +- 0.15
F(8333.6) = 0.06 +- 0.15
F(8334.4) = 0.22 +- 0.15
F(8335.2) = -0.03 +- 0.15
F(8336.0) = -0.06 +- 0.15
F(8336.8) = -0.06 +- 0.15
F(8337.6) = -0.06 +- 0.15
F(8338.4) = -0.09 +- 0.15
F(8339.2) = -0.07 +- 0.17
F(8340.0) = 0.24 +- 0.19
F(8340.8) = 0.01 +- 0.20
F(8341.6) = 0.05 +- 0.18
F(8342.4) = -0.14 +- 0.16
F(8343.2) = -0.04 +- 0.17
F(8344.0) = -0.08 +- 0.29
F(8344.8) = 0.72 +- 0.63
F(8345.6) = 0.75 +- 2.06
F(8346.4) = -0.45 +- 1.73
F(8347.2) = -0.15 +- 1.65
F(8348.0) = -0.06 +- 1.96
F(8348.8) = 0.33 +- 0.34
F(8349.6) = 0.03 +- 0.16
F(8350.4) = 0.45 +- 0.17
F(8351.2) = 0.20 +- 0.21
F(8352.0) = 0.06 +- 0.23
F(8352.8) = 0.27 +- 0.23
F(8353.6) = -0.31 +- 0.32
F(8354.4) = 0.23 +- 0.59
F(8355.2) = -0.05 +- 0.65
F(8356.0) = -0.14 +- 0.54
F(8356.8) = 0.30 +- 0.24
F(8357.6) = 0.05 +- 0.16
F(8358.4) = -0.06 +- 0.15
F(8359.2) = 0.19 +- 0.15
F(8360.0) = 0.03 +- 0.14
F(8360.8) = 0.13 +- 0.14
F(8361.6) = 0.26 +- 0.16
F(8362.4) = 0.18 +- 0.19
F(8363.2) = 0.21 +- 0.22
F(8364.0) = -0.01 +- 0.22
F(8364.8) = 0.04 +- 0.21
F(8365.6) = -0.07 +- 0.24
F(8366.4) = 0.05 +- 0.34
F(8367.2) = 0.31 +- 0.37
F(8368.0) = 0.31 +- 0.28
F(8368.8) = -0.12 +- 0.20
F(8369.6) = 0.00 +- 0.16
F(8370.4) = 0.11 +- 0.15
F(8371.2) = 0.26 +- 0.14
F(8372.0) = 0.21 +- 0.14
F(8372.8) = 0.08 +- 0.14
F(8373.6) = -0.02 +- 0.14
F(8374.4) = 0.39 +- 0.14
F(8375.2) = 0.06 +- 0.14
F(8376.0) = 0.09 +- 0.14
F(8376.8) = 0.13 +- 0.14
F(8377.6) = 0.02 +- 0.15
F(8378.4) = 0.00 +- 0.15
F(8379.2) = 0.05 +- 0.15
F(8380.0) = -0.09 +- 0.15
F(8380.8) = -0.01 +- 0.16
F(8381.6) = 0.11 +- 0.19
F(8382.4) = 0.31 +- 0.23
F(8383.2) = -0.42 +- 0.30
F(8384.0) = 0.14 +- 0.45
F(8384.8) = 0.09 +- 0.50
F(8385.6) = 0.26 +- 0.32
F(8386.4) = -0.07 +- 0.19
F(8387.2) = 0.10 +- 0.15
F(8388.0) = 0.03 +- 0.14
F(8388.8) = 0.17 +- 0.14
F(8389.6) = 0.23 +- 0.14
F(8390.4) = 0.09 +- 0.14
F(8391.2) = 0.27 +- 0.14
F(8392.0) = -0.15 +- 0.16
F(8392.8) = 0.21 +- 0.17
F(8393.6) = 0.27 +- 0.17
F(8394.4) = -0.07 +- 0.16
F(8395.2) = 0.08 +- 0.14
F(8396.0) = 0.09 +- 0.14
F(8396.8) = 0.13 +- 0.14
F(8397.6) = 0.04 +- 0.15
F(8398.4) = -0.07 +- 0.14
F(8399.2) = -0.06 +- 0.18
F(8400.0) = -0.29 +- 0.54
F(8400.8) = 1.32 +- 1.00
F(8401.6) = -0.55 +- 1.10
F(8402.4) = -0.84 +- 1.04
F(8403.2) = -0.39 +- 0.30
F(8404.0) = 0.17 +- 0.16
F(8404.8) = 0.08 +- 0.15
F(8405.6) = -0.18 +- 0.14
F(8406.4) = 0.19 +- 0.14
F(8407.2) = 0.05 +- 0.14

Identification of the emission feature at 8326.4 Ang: [O II] 3727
